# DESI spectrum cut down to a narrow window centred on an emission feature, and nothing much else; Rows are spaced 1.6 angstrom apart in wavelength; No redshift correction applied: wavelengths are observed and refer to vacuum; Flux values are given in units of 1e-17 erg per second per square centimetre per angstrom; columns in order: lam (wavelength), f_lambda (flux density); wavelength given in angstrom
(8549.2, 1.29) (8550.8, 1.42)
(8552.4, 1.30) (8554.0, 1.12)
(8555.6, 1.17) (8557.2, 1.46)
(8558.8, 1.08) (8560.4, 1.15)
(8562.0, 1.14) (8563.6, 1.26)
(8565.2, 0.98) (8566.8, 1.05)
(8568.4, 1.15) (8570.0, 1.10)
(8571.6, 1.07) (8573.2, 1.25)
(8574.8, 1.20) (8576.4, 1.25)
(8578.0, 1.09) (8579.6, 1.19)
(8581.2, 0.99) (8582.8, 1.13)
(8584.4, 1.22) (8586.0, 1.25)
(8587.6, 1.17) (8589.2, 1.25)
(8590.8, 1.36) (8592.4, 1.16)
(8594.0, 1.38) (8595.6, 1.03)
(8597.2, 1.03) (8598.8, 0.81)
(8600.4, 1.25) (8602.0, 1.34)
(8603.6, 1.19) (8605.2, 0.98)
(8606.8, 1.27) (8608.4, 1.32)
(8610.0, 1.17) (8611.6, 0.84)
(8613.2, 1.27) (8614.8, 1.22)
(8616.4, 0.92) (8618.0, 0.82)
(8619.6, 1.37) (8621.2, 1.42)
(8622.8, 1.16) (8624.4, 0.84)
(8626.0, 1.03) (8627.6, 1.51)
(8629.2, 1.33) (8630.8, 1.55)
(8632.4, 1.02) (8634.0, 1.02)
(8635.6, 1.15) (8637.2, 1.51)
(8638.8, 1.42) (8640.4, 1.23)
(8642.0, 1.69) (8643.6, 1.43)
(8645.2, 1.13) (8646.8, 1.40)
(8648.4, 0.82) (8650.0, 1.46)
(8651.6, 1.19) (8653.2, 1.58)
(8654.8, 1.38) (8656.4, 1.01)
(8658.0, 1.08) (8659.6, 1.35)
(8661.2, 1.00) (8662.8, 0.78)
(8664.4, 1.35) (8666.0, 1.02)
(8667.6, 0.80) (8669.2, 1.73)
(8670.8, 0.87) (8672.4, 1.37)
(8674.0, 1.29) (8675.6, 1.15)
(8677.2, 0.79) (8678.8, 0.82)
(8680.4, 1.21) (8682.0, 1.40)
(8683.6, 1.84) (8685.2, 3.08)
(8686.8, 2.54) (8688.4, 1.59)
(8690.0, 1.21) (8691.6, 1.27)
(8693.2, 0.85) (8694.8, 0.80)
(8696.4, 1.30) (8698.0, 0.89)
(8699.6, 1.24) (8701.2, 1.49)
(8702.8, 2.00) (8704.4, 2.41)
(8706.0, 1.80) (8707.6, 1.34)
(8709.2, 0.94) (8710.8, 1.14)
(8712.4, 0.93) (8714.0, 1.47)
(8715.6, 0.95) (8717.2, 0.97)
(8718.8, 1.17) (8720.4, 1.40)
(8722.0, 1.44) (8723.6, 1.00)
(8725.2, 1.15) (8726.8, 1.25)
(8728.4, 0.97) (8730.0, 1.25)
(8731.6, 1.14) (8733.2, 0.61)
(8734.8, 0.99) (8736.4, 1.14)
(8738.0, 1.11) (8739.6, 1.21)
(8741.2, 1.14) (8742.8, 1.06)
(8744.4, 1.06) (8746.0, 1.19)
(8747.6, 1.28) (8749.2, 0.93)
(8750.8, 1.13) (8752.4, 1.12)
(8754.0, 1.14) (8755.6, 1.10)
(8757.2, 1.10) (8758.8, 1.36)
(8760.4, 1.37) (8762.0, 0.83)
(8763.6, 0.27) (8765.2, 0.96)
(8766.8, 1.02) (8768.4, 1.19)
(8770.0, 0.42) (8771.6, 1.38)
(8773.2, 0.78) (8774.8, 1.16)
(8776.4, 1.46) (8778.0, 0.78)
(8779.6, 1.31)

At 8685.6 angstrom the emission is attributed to [S II] 6716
